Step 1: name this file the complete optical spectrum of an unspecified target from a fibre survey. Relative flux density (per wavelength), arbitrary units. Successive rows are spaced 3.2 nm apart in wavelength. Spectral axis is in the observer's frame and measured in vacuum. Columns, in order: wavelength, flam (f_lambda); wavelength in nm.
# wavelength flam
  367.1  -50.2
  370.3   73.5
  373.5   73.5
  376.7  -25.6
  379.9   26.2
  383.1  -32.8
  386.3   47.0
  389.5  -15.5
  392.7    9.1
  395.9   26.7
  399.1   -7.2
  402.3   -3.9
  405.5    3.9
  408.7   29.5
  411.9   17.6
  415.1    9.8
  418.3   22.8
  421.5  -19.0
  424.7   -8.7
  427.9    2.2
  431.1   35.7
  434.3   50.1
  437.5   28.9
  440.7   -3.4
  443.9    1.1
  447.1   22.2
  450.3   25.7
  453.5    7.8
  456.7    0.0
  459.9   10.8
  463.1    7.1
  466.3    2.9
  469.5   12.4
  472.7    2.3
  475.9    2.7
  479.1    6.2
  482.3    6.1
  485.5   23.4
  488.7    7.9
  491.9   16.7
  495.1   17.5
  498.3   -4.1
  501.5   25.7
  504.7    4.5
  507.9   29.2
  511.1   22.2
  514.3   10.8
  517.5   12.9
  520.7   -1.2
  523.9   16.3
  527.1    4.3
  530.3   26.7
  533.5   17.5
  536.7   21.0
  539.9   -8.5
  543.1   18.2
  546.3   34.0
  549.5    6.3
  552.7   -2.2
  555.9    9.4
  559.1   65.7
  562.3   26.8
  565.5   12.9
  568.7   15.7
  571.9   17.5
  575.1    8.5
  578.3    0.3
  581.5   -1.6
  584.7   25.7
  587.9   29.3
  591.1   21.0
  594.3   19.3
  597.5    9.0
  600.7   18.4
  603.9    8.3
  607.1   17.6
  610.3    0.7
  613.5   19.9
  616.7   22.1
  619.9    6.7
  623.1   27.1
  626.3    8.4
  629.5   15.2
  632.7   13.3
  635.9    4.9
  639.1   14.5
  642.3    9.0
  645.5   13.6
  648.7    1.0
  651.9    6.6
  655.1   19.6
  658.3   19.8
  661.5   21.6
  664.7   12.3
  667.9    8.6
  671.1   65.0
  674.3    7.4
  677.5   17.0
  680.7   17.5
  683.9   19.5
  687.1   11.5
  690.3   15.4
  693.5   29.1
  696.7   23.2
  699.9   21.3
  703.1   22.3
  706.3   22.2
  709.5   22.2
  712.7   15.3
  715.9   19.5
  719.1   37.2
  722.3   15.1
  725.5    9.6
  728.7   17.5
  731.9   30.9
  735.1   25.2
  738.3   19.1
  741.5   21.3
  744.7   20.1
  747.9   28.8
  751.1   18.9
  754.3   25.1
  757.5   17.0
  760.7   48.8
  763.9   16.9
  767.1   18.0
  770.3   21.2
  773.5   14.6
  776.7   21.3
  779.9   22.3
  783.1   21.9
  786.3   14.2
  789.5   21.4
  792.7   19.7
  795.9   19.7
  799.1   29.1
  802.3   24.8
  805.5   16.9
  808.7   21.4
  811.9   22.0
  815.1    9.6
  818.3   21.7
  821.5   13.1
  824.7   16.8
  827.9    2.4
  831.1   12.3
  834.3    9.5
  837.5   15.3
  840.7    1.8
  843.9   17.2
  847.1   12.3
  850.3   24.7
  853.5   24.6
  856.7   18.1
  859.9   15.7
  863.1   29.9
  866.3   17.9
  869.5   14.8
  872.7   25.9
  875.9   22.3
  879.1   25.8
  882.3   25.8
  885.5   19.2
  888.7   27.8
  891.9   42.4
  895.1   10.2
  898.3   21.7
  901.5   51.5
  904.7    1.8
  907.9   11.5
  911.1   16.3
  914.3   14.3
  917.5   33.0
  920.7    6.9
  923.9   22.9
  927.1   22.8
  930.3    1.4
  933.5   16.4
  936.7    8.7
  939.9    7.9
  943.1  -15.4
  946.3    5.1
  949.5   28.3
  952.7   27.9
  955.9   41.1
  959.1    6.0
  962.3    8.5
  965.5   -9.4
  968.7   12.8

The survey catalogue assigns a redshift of 0.80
